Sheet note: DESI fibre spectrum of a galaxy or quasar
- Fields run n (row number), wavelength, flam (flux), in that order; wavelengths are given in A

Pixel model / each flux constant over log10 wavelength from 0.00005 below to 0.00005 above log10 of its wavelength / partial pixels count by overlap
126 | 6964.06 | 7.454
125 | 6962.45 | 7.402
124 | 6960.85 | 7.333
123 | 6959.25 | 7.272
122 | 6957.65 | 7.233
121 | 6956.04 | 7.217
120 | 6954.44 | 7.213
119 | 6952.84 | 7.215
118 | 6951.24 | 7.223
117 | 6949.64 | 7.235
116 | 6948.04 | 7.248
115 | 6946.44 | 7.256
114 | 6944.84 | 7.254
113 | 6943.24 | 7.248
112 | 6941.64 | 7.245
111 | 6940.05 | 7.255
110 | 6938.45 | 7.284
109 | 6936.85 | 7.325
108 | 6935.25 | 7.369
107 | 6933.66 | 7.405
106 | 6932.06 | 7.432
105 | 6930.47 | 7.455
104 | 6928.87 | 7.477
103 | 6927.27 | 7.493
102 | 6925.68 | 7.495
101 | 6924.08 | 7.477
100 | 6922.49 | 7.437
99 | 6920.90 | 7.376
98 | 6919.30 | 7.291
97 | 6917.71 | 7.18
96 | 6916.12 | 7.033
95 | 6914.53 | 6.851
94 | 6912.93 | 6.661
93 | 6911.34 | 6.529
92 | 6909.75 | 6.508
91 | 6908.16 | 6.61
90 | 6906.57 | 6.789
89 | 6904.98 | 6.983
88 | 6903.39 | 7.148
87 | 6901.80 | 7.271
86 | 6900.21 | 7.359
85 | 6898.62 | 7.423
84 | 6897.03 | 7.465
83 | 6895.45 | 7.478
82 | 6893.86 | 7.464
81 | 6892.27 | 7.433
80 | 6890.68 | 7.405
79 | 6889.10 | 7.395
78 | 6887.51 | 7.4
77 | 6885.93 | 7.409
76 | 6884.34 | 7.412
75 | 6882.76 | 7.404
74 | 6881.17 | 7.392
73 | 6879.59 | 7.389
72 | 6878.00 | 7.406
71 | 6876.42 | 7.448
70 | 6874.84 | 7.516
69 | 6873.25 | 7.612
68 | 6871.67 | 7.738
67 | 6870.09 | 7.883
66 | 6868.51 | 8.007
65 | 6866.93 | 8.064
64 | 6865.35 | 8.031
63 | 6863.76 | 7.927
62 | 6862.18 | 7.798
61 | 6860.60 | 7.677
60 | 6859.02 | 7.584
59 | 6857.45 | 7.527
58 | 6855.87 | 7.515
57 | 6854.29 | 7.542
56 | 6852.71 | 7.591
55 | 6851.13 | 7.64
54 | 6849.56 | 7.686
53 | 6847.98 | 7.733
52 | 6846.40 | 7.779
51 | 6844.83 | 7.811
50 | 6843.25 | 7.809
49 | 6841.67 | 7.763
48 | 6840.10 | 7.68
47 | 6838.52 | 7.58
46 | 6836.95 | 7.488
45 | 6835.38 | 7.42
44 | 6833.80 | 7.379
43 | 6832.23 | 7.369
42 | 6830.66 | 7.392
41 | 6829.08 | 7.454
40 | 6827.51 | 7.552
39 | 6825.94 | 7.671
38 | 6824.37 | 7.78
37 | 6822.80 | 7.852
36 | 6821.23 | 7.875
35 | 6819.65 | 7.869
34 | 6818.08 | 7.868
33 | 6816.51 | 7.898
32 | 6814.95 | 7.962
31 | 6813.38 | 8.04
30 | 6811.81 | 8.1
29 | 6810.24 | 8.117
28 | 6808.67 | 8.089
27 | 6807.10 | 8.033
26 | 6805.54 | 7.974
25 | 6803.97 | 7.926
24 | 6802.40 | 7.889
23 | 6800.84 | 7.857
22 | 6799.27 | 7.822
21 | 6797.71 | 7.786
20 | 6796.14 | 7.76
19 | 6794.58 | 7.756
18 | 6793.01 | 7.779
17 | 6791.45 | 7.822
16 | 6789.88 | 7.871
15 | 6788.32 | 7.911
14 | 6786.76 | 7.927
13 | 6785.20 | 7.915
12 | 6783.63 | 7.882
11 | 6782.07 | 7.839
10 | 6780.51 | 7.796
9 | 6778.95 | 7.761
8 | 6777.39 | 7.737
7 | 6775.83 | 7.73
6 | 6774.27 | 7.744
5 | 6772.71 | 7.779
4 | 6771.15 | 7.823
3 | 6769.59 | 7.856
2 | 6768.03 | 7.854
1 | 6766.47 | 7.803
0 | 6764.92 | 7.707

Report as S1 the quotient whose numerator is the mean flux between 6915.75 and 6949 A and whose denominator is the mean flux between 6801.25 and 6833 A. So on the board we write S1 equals 0.94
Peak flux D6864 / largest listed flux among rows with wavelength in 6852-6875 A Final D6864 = 8.064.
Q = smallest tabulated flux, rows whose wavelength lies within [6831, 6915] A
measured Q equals 6.508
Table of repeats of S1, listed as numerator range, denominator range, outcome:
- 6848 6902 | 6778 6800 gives 0.97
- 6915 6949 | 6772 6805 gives 0.94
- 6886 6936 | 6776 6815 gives 0.92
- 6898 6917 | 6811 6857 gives 0.90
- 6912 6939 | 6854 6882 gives 0.95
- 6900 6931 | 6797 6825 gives 0.90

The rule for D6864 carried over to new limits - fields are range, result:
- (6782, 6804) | 7.927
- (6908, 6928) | 7.495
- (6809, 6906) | 8.117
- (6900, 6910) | 7.359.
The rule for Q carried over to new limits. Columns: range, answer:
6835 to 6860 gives 7.42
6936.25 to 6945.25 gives 7.245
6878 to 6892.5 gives 7.389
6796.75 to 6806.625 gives 7.786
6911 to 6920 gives 6.529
